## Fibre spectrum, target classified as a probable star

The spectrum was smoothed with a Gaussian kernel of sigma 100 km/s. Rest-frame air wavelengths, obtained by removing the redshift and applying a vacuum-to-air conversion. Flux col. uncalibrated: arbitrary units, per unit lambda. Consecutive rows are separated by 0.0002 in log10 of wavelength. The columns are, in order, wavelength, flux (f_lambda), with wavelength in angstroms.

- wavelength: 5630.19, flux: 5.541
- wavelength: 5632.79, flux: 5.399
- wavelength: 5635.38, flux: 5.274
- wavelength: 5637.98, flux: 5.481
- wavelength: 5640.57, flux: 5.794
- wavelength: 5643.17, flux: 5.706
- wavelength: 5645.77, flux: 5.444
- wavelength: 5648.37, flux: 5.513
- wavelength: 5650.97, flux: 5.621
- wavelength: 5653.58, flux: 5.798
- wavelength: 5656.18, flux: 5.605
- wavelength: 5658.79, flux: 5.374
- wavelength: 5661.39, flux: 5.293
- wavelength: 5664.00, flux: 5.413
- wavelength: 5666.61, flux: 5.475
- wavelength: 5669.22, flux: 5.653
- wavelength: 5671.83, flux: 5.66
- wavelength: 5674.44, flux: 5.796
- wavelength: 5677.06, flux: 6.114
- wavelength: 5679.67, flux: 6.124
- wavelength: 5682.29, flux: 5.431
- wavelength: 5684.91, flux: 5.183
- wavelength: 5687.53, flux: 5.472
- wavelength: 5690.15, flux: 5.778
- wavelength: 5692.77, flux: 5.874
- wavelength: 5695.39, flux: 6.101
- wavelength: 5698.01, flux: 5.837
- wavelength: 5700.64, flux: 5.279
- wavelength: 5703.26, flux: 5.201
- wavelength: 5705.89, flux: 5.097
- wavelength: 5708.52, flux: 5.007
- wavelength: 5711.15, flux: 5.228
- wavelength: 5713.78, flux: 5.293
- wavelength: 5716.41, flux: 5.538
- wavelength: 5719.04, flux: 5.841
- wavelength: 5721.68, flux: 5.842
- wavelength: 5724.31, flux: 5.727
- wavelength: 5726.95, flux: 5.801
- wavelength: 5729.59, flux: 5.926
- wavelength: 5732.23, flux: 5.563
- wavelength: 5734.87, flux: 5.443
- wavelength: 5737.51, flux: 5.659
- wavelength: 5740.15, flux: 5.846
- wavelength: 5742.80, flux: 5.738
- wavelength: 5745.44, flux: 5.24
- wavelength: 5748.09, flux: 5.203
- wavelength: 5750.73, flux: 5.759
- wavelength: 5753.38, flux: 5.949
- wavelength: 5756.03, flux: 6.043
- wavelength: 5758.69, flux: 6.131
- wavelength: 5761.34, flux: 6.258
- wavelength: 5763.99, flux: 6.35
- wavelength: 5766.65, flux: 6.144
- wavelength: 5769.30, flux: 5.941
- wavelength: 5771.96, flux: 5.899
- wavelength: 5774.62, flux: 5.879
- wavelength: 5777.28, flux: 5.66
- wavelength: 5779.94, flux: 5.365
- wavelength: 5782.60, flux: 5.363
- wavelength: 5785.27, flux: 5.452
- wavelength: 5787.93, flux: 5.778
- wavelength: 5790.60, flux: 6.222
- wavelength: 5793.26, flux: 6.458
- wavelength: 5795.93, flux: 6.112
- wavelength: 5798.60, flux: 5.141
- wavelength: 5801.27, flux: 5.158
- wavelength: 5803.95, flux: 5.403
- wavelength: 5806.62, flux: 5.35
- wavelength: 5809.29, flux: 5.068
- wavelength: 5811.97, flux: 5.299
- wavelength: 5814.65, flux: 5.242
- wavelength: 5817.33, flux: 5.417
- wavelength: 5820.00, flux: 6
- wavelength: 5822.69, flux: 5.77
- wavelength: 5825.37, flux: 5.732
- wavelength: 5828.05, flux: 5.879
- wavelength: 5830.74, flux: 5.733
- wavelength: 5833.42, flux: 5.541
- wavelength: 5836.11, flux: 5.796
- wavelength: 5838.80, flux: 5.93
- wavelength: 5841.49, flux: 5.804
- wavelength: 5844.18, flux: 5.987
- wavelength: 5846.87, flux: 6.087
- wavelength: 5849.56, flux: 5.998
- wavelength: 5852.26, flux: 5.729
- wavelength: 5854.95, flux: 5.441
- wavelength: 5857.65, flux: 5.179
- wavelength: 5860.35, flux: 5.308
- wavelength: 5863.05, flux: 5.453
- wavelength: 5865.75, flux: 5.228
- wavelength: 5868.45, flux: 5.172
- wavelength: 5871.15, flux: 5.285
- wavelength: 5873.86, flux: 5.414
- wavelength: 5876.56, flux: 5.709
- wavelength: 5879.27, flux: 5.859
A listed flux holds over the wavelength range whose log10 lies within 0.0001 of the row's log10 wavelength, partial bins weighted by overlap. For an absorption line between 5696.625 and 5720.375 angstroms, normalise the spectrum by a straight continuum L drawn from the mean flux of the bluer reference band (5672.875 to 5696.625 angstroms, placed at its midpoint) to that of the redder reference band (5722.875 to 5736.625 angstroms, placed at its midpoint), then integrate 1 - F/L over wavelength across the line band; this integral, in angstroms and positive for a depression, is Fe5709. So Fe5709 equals 1.5 angstroms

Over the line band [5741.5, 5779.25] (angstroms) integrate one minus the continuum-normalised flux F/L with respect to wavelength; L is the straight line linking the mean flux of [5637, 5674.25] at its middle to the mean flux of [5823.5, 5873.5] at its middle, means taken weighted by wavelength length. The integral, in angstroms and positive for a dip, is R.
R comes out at -1.8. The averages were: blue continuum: 5.57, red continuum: 5.62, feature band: 5.86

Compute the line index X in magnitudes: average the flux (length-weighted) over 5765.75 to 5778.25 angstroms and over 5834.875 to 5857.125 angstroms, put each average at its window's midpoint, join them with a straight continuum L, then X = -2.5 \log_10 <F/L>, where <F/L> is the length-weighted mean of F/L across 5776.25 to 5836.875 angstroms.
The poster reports 0.050 mag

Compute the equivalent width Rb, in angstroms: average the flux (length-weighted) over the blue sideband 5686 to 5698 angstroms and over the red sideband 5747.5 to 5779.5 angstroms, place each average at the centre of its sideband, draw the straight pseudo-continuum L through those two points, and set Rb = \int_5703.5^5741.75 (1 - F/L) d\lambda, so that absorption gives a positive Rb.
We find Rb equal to 2.0 angstroms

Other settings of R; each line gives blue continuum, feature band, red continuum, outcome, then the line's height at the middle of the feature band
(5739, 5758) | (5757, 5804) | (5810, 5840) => -1.3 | 5.68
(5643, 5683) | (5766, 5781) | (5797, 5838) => -0.7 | 5.54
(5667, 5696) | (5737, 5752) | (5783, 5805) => 0.4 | 5.71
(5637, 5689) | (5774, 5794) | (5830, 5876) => -0.5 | 5.6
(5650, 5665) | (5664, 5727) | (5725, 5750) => -0.3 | 5.56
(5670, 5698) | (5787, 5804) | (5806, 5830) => -0.6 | 5.57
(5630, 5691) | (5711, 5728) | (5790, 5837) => -0.1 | 5.59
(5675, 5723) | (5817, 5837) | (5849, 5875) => -1.1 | 5.44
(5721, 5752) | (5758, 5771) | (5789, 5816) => -1.3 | 5.6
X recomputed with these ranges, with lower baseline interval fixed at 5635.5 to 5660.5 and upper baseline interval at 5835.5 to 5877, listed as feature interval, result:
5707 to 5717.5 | 0.06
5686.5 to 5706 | -0.01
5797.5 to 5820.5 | 0.05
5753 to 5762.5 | -0.10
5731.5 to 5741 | -0.01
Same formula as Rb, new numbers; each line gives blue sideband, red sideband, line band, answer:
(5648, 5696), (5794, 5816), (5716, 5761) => -1.9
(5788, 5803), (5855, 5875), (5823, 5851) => -1.8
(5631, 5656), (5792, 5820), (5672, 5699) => -1.1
